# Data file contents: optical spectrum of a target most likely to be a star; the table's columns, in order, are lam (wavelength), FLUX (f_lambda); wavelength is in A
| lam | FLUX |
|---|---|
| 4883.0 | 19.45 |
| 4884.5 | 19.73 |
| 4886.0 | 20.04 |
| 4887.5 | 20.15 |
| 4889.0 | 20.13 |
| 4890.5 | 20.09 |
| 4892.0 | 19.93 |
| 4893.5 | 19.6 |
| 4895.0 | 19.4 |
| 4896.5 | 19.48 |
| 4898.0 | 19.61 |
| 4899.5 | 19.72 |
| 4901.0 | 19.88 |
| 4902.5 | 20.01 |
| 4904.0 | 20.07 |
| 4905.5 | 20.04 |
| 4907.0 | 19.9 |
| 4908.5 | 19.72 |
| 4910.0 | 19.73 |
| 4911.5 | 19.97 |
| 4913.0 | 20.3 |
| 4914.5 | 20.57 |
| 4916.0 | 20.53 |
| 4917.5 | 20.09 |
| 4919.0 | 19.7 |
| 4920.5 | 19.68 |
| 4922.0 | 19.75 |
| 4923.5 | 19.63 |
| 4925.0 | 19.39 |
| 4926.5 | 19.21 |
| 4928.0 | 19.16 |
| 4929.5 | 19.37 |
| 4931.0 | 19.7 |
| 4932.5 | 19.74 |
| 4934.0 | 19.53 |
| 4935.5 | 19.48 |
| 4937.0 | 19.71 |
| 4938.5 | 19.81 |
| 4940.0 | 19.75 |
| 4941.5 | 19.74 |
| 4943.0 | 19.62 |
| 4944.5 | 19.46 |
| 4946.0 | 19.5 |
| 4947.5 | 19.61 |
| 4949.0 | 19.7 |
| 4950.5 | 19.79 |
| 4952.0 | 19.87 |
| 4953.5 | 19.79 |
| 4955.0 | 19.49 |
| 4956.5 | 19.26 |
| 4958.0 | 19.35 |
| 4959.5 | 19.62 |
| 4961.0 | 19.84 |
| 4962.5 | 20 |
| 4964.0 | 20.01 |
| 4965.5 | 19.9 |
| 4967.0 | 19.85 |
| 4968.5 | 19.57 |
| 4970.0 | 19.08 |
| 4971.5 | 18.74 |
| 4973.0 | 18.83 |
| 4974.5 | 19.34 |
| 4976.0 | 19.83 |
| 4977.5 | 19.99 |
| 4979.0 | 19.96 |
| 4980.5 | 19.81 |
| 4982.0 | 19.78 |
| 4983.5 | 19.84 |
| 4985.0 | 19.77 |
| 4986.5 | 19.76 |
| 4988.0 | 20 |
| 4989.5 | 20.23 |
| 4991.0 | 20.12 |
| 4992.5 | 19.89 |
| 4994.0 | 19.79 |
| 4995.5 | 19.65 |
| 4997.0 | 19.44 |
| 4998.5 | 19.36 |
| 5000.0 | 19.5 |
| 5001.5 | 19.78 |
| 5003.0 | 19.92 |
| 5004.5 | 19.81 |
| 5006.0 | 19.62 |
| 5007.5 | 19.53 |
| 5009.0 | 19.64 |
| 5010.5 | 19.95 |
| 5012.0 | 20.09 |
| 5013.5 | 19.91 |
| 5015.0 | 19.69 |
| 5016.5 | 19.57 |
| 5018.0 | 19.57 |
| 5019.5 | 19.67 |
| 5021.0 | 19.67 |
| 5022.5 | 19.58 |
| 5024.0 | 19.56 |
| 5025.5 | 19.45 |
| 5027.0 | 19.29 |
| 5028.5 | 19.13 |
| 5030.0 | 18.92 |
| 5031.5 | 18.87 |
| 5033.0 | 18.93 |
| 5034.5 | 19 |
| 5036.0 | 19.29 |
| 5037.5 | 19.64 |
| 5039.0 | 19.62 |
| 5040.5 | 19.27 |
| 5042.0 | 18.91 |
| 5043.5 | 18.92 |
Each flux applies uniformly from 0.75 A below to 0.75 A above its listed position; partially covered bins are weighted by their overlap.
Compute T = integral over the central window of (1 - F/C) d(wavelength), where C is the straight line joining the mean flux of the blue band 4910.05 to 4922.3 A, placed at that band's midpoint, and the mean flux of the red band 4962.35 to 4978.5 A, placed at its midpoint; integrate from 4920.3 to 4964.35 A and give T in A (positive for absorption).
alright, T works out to 0.4 A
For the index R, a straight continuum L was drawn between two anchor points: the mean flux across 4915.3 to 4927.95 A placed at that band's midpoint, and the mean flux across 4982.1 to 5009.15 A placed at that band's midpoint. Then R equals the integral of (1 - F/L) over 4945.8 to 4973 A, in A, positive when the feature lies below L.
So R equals 0.2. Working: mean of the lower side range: 19.7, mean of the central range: 19.6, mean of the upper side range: 19.8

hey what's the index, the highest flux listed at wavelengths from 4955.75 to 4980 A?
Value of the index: 20.01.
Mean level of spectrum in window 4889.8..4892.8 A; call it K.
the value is 20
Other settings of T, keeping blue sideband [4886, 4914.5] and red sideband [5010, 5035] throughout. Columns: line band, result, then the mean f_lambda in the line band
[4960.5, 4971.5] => -0.01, 19.7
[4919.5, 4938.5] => 0.24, 19.5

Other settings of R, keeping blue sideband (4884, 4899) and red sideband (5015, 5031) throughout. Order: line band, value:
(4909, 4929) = -0.1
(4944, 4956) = 0.0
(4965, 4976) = 0.1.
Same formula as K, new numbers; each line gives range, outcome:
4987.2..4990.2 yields 20.1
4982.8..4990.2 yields 19.9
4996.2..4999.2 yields 19.4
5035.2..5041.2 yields 19.5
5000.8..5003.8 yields 19.9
